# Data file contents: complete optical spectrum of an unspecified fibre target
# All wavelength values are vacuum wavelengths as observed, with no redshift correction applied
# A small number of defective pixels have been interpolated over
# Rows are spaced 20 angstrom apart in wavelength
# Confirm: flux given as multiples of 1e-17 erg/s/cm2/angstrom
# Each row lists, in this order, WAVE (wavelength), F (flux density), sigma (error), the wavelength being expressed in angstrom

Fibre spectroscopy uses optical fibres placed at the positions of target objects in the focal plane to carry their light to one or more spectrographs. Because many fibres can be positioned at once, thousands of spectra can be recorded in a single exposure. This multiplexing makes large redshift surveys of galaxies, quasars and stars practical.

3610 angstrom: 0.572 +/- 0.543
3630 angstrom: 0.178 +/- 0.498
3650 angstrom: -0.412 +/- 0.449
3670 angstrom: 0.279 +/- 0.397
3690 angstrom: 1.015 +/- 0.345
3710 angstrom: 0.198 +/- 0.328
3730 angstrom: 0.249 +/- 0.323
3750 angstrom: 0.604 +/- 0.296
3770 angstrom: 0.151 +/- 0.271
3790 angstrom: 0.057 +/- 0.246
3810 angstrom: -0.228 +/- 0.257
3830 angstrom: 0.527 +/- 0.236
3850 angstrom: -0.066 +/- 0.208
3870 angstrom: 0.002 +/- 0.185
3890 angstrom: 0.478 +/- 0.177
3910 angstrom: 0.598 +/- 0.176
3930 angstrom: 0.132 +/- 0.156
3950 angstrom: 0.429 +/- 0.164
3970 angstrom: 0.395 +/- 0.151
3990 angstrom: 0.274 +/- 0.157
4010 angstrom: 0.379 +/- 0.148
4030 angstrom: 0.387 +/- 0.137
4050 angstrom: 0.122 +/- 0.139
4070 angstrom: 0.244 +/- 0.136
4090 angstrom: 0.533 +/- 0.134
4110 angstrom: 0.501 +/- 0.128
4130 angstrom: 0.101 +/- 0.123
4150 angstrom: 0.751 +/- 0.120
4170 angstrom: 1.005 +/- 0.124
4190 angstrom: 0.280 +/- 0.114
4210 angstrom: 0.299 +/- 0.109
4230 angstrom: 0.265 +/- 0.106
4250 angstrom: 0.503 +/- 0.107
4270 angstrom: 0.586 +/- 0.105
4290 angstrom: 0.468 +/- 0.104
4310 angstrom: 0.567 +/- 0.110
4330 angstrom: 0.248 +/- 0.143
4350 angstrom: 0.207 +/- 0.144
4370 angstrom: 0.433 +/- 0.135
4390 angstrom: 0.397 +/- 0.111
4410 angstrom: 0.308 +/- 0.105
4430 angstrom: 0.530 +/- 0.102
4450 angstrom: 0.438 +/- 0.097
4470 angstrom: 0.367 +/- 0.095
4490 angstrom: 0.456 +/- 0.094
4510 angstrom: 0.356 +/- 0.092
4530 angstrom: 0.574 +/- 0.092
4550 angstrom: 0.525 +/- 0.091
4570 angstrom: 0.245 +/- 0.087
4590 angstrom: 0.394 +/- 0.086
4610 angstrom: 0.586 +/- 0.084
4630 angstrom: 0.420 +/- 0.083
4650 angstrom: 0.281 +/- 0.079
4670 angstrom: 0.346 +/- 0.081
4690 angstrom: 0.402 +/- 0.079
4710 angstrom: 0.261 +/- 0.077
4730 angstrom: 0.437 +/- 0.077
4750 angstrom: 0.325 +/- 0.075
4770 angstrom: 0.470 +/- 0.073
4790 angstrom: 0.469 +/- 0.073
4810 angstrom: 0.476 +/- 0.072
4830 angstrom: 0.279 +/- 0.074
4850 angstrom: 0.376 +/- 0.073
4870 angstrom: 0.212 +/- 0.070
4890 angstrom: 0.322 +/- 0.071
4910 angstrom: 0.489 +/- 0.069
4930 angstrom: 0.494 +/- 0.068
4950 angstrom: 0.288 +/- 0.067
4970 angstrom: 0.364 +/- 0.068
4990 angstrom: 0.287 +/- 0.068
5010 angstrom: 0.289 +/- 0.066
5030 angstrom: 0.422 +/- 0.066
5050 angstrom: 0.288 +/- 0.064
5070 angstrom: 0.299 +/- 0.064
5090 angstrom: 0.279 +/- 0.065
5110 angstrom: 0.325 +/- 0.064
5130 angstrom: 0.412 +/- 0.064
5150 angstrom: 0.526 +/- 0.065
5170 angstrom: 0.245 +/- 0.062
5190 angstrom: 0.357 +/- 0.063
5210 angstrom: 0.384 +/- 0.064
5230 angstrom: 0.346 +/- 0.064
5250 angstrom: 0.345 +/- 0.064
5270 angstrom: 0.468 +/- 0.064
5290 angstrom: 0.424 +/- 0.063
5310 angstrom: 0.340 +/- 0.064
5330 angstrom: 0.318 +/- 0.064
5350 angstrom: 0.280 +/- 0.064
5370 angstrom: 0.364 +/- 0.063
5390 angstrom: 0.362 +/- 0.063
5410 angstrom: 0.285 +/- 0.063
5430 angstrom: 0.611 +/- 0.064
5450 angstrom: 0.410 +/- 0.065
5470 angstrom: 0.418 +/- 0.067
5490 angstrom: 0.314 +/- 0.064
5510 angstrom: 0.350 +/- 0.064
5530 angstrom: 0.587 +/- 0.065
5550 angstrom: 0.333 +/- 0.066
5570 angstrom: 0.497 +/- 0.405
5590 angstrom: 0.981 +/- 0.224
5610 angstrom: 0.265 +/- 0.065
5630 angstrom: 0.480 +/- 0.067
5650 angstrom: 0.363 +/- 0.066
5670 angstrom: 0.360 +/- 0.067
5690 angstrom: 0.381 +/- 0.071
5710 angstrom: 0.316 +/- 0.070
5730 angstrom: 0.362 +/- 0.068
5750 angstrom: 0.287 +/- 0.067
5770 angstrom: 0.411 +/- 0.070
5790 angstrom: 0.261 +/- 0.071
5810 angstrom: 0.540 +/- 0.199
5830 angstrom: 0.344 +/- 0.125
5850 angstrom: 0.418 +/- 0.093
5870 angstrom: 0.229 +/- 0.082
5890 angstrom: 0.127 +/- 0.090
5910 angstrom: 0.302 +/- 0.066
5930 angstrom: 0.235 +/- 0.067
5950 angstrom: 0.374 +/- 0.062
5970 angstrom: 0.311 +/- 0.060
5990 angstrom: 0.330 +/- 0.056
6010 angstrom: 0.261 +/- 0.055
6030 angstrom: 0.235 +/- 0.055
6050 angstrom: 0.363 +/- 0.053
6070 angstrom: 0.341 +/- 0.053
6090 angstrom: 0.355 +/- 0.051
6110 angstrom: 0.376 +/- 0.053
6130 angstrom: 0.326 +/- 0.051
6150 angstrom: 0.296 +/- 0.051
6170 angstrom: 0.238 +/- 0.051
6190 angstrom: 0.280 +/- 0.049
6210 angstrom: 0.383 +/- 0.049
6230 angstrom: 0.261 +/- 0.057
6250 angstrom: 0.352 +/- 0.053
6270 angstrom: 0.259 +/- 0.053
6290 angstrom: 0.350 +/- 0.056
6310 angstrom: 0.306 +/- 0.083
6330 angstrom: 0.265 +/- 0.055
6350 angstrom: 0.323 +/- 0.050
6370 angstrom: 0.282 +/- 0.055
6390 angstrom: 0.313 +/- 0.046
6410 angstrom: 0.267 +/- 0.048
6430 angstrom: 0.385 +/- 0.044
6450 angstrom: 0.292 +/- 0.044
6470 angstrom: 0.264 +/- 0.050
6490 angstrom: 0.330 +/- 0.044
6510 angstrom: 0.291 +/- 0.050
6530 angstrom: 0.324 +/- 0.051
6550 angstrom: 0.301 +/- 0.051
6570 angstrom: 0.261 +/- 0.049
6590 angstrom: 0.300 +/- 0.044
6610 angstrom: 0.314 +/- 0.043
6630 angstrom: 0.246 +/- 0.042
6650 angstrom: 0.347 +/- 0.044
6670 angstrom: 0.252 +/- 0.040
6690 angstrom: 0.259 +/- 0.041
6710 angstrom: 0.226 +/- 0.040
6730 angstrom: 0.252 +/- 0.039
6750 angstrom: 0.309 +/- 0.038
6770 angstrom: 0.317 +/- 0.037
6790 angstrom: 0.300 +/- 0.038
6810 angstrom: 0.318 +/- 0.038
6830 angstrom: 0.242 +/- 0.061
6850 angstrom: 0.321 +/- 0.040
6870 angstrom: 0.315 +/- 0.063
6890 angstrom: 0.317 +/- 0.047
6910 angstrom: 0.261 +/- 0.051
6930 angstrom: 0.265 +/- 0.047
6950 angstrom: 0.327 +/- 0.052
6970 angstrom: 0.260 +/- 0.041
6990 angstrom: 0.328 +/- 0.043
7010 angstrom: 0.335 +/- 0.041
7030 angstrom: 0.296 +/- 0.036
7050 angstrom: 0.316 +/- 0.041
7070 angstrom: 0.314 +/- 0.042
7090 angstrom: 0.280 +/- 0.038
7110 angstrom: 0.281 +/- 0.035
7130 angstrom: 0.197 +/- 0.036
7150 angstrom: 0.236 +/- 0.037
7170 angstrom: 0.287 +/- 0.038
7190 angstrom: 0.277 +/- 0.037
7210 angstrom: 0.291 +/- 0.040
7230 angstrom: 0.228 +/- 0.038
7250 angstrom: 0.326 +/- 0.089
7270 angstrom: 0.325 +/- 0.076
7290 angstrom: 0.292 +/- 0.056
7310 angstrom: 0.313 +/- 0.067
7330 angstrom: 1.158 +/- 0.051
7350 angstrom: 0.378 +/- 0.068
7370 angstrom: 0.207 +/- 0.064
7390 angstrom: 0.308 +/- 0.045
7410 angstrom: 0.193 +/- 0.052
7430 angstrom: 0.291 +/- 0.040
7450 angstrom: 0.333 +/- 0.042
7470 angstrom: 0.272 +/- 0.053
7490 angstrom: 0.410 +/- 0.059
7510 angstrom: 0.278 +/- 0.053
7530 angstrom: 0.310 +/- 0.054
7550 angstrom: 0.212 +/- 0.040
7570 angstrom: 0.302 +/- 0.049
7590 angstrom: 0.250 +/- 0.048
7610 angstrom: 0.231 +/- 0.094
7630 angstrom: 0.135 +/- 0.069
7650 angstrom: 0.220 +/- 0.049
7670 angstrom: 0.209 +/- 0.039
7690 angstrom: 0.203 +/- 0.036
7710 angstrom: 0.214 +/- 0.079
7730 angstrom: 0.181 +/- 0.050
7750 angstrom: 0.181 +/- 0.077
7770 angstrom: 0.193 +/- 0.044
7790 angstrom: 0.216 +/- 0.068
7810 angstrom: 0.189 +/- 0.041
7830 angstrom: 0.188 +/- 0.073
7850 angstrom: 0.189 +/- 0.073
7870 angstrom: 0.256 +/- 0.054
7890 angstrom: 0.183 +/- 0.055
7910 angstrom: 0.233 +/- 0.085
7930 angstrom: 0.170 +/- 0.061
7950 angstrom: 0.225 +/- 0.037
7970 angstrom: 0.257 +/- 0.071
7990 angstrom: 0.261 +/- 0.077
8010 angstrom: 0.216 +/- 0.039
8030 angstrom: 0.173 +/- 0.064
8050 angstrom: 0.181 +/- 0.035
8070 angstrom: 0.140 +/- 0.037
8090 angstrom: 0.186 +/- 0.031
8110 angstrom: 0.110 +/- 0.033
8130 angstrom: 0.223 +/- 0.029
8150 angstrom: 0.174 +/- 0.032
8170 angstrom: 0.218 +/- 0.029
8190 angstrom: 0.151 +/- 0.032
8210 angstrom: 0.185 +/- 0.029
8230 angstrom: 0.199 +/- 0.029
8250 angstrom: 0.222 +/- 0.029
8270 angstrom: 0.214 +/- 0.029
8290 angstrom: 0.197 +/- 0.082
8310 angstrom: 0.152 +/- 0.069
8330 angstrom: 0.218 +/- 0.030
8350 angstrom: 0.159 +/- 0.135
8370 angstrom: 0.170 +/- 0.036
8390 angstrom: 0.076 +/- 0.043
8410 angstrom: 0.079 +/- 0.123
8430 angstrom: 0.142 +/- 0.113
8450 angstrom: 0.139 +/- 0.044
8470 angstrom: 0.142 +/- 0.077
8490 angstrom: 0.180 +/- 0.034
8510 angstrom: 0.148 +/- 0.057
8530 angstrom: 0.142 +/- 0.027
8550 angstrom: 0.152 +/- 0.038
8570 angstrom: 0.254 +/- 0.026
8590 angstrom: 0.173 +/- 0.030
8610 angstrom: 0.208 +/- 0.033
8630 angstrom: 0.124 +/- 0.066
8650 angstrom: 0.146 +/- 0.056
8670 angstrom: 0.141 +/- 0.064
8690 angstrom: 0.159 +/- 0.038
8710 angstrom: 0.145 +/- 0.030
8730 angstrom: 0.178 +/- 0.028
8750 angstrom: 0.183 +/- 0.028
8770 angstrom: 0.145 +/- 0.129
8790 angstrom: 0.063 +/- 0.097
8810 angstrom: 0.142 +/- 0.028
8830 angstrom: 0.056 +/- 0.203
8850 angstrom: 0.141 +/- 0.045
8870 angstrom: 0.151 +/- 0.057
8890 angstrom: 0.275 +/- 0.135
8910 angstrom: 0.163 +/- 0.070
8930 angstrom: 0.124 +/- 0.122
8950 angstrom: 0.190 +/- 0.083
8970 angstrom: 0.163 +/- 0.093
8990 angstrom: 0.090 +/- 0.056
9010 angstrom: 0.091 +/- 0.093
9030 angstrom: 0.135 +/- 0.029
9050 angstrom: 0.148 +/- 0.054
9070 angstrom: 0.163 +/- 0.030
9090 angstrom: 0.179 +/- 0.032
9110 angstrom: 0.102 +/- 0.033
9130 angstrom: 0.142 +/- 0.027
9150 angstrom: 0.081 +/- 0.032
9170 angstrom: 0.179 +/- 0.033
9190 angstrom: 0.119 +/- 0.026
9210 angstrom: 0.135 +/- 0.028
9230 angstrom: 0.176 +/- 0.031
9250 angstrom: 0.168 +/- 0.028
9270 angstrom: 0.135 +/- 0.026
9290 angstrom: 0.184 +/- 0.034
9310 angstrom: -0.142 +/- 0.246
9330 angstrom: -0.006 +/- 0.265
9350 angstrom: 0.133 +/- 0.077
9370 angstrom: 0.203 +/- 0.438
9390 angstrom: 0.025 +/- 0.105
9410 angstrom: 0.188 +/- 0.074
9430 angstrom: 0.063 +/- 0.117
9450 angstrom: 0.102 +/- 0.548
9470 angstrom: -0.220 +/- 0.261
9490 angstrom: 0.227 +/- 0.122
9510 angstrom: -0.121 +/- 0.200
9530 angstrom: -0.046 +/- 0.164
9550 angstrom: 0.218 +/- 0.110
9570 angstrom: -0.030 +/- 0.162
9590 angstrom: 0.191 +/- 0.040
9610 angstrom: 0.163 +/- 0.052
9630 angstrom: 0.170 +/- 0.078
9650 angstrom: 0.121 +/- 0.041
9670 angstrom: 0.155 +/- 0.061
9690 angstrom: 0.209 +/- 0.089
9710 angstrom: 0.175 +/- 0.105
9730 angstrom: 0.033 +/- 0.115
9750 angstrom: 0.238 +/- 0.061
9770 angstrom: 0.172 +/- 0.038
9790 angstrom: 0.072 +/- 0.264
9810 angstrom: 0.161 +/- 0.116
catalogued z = 0.12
